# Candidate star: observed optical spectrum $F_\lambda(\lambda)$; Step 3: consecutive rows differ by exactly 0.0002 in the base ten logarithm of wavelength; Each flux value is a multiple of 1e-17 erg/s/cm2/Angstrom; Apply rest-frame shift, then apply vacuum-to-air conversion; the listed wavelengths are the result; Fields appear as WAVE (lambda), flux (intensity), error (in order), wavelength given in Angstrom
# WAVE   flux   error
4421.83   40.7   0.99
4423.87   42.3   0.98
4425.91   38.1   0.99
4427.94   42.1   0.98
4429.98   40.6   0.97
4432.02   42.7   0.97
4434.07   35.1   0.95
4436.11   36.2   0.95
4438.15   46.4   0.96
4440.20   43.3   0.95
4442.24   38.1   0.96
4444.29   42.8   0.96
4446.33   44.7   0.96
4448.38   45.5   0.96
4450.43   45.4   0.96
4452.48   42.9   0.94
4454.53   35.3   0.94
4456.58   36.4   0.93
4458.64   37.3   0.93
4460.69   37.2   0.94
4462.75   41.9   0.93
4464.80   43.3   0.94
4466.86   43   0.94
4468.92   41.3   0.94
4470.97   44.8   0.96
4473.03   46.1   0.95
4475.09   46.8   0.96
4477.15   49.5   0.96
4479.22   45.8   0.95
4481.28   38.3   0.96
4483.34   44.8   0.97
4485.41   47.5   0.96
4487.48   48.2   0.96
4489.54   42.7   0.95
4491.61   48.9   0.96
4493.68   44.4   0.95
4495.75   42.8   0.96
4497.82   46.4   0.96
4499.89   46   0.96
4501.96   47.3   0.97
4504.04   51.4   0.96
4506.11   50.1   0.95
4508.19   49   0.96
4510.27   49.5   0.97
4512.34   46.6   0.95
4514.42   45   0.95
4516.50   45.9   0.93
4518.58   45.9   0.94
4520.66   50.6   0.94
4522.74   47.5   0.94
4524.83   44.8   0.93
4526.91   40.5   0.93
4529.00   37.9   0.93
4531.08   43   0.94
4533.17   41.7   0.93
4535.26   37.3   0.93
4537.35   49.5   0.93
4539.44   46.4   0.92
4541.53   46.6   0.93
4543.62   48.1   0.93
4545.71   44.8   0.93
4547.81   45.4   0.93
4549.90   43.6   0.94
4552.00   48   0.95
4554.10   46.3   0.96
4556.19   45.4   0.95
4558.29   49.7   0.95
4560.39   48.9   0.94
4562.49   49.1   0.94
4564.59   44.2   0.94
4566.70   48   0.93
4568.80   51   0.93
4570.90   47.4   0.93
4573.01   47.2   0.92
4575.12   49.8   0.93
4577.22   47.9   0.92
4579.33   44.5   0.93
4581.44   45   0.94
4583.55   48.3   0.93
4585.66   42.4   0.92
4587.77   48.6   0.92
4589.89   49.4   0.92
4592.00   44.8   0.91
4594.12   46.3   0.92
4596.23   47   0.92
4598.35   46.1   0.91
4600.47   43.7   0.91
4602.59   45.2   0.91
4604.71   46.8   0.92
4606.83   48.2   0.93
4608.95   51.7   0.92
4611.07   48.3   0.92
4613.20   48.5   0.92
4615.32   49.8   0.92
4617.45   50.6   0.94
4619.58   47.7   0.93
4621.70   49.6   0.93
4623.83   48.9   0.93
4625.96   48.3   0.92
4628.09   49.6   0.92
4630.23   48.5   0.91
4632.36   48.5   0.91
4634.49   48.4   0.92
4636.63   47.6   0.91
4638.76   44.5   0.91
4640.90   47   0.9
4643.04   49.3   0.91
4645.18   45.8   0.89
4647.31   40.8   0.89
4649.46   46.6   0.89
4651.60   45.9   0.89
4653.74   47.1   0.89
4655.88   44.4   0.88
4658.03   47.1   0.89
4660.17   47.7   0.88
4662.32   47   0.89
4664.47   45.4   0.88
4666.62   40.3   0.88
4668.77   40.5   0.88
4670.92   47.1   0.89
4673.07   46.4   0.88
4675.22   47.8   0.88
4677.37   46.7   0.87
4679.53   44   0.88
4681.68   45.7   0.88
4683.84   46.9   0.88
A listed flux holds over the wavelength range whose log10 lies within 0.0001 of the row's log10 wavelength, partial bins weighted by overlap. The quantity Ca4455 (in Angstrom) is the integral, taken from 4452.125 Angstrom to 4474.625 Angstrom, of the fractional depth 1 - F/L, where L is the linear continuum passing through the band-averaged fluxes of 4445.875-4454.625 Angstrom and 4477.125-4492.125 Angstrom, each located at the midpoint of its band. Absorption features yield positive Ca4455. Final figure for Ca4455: 1.6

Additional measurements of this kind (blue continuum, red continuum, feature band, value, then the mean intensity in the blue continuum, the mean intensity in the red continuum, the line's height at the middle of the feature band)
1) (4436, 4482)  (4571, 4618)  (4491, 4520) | -2.0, 42.4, 47.2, 44.1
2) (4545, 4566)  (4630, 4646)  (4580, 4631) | -0.6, 46.6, 47.4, 47.1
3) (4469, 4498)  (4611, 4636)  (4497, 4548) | 0.5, 45.3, 48.9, 46.3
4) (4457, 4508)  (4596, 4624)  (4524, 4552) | 1.4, 44.8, 48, 46.2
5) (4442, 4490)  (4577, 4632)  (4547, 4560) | -0.2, 43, 47.5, 45.9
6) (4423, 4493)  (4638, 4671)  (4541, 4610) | -4.3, 42.5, 45.4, 44.2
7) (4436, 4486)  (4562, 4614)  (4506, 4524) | -1.2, 42.7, 47.1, 44.6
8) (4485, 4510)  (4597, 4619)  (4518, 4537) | 1.6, 47.1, 47.9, 47.3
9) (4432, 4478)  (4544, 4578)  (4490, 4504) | -0.7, 42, 47.3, 44.1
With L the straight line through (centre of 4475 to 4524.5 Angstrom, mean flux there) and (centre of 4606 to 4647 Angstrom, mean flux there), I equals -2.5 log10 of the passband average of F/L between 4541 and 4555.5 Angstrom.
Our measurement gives 0.028 mag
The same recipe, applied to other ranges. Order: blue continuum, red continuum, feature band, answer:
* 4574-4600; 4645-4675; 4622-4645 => -0.05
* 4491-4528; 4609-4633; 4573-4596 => 0.04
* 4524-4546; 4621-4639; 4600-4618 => -0.02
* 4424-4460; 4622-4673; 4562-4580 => -0.08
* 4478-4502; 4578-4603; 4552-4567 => -0.04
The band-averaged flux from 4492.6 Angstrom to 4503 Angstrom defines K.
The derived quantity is 45.4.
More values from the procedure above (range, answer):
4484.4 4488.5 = 47.8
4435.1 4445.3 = 41.4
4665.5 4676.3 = 44.5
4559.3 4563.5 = 49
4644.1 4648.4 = 43.3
